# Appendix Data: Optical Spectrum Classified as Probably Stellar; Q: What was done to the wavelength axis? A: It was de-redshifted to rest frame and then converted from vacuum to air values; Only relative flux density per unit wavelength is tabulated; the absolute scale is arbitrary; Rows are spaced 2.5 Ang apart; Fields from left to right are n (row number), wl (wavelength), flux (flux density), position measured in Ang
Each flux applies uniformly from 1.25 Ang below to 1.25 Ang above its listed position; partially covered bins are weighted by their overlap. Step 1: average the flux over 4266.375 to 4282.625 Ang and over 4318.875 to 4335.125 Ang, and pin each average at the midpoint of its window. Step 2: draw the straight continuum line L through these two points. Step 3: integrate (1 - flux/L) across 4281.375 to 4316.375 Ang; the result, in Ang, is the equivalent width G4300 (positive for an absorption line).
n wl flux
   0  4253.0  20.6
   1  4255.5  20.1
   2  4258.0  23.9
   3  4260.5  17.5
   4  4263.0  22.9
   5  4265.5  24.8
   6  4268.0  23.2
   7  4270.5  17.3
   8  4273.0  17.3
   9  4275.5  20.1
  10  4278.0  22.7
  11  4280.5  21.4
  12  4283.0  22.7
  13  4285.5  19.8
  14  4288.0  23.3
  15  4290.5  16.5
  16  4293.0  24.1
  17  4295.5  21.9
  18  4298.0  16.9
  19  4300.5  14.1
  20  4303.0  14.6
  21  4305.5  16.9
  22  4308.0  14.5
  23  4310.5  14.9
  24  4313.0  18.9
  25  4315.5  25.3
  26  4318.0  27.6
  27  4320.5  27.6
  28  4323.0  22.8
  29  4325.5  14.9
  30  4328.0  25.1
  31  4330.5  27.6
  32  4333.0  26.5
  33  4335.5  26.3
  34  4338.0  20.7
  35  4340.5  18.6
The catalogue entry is 5.3 Ang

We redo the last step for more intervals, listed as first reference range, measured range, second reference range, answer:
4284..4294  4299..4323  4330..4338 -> 4.0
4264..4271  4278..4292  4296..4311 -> -1.4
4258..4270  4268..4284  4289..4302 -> 0.2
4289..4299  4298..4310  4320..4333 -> 3.4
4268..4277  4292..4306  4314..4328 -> 2.3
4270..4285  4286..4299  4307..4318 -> -0.4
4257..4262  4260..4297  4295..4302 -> -4.4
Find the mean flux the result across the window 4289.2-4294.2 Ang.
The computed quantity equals 20.3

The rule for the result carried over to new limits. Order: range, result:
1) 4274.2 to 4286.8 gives 21.3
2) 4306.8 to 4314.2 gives 16.1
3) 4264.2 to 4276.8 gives 20.6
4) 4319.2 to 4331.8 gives 23.6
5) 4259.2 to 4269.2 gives 22.1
